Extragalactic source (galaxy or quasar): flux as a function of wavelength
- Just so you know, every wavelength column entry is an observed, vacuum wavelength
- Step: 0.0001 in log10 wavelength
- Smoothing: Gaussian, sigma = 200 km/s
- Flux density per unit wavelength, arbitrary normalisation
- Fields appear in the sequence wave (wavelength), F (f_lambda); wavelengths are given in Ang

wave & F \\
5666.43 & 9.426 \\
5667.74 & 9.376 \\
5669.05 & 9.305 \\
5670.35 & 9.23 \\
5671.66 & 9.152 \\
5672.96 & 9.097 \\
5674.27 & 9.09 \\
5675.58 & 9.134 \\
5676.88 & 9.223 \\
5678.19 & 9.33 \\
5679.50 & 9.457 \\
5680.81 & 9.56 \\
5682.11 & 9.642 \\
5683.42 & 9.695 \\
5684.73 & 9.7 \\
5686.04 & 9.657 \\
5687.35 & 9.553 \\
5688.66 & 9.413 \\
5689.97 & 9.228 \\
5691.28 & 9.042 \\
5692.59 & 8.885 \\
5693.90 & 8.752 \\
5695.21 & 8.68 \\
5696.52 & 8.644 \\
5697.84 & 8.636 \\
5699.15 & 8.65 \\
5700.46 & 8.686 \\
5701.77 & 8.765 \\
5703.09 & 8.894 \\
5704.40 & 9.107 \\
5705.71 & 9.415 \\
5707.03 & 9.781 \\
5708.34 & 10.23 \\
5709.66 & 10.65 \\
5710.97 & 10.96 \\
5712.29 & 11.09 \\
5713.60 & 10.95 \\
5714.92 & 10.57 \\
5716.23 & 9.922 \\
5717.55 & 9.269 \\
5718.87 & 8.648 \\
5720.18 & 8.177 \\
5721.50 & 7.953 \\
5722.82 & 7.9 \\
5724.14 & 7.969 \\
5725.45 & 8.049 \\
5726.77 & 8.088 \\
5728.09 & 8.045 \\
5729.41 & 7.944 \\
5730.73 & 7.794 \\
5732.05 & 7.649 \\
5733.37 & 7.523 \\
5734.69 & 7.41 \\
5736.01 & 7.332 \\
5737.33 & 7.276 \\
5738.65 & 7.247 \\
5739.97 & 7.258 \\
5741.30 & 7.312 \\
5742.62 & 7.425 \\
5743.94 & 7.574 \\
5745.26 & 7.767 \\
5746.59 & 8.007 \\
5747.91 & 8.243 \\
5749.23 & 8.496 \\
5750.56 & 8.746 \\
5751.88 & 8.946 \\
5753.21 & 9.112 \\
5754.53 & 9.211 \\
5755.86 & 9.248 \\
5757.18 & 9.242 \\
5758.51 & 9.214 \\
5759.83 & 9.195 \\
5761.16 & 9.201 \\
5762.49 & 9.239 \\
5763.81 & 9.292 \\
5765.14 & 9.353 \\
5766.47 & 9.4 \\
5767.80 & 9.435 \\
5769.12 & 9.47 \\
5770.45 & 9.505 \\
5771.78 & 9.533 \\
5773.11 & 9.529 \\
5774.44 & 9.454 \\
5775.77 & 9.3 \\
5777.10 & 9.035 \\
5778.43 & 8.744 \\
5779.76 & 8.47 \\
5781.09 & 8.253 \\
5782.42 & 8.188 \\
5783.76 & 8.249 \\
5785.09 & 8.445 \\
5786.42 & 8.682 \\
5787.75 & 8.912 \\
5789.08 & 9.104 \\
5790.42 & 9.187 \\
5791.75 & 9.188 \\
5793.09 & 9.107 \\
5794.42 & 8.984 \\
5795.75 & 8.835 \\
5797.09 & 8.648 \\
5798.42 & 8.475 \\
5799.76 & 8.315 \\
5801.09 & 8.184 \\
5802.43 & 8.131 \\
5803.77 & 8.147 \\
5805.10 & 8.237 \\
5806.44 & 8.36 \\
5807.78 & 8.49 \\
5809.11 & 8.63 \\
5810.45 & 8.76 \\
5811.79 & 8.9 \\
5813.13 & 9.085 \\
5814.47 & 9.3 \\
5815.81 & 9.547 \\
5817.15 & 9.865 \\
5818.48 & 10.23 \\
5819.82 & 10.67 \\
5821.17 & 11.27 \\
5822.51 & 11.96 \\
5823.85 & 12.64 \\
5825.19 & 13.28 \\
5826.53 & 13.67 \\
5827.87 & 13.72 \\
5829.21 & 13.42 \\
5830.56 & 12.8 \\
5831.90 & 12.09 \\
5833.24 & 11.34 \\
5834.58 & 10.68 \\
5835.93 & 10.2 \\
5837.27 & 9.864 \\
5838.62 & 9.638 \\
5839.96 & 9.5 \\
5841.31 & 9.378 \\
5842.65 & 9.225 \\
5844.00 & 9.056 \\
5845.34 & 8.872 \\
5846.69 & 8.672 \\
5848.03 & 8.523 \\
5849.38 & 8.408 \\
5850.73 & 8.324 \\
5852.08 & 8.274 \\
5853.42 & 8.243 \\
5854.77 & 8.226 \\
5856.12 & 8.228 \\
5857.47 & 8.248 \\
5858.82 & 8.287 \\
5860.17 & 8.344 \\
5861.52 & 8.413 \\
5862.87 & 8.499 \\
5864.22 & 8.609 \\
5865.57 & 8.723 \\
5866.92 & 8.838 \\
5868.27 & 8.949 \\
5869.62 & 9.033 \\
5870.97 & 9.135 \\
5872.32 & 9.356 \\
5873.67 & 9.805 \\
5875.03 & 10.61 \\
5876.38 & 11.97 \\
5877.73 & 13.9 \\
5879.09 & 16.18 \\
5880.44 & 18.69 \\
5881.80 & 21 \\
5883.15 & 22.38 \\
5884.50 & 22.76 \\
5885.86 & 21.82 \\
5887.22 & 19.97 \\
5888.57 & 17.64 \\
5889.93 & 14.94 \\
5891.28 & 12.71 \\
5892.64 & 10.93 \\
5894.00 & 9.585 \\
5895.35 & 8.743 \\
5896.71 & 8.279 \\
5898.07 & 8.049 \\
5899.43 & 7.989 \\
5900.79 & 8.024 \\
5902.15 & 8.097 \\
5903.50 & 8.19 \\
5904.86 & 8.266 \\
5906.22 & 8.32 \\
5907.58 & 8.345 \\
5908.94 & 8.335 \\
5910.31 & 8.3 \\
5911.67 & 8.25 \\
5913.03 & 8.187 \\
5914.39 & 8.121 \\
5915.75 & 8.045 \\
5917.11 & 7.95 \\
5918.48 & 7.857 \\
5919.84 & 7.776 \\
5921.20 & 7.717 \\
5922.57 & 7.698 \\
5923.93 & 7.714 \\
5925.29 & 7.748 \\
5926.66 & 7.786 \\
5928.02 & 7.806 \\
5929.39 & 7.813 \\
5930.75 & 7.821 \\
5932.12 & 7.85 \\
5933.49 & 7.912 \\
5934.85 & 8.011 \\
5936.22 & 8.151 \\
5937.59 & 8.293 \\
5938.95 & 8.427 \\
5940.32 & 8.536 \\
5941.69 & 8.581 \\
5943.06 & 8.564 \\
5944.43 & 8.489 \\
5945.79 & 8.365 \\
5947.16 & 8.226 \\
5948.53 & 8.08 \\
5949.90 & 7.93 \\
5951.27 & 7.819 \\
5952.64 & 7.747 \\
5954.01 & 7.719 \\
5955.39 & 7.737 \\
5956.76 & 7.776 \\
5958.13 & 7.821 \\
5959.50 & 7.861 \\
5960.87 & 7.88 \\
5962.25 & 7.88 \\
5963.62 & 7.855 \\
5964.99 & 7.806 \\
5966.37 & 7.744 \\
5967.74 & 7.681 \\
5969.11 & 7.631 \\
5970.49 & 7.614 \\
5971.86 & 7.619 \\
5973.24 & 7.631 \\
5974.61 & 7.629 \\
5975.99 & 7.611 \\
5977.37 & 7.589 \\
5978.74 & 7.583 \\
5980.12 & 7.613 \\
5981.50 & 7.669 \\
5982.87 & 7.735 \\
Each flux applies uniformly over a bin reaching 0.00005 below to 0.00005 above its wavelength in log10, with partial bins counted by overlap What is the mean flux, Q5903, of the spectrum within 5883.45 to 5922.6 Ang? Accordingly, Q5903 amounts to 10.5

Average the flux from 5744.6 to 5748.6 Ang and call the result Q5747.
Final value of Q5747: 8.01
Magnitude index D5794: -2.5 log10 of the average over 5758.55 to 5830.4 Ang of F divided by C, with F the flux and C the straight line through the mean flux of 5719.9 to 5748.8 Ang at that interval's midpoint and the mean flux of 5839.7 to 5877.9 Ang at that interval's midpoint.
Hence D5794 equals -0.14 mag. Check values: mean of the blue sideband 7.72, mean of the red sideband 9.03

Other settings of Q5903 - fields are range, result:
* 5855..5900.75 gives 12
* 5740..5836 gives 9.41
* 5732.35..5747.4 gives 7.48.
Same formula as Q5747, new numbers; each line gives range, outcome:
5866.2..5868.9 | 8.9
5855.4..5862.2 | 8.3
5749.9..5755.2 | 9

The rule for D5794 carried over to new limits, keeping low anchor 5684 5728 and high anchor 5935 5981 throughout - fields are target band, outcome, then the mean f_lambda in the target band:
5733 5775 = 0.04 mag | 8.61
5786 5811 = 0.01 mag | 8.65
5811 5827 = -0.25 mag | 10.8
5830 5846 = -0.19 mag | 10.2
